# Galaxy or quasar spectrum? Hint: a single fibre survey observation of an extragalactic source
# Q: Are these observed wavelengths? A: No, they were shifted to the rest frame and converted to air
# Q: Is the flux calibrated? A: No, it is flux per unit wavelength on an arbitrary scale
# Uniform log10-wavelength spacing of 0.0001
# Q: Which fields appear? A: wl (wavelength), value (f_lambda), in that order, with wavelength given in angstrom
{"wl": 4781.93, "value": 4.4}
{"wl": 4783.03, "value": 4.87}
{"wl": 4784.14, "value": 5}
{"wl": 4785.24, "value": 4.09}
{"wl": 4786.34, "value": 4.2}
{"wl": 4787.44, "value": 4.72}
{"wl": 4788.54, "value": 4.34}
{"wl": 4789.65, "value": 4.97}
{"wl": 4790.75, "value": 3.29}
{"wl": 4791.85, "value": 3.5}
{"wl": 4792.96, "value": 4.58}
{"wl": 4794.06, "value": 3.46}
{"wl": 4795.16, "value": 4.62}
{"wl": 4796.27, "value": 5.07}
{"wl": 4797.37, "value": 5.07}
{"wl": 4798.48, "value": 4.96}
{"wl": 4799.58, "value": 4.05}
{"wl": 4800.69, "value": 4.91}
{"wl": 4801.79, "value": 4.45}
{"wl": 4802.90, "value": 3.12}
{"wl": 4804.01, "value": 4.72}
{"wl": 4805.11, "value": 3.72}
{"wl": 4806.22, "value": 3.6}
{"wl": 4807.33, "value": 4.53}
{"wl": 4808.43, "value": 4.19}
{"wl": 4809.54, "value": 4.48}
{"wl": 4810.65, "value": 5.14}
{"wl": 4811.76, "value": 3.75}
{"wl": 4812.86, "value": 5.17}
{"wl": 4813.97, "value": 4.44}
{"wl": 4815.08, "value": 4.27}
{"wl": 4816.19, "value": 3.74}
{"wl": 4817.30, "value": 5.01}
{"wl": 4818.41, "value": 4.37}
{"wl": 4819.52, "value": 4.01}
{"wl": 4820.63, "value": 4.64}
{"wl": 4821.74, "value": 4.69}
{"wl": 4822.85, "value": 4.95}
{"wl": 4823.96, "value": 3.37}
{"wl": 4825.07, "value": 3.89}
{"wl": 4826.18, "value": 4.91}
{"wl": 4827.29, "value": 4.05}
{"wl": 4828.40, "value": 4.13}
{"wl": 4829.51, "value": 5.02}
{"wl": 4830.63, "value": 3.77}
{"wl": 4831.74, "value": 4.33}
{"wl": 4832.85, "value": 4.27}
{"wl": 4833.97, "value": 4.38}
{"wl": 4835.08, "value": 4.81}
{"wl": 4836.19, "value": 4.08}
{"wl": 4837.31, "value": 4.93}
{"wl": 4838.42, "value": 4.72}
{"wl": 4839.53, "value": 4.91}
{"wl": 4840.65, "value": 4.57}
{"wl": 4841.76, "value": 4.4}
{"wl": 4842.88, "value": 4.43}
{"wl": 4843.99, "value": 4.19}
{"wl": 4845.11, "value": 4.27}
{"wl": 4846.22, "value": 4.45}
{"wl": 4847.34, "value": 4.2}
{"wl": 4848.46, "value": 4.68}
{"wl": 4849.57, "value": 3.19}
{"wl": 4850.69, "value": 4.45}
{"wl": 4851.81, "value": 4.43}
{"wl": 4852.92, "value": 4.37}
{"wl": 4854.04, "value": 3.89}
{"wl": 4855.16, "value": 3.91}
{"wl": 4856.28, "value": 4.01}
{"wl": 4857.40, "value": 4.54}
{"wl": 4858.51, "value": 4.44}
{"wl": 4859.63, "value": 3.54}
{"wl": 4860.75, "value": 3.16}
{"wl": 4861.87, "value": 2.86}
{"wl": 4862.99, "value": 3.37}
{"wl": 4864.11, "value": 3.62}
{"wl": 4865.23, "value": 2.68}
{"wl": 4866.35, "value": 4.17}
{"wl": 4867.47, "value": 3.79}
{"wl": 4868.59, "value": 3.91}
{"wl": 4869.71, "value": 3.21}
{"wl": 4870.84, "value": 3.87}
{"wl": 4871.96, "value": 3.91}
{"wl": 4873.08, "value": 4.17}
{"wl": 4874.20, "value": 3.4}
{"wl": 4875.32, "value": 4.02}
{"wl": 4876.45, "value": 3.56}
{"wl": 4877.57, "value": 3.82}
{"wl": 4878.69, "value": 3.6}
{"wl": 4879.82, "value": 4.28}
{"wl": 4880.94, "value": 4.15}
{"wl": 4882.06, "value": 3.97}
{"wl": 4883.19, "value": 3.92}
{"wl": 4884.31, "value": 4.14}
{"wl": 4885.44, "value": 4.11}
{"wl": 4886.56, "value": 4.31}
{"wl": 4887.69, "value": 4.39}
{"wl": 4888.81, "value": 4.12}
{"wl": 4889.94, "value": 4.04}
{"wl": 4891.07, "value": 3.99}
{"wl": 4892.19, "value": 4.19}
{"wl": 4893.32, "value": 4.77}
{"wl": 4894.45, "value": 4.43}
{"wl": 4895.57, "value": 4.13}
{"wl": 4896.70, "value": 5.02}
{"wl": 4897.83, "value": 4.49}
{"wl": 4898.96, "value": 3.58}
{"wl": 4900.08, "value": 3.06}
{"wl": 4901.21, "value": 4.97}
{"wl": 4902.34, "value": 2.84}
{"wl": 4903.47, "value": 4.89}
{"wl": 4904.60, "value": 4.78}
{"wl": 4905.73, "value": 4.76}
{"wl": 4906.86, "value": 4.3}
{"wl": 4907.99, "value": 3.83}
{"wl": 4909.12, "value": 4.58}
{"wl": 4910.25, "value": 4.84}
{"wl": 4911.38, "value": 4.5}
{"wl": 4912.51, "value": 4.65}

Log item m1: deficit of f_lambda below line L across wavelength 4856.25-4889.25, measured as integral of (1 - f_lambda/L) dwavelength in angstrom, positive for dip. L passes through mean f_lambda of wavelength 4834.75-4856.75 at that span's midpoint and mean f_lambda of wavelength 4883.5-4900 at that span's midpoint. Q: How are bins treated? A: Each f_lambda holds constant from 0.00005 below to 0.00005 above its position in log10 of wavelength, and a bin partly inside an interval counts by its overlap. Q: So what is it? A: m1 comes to 3.4 angstrom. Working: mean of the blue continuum 4.34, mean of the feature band 3.83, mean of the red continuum 4.23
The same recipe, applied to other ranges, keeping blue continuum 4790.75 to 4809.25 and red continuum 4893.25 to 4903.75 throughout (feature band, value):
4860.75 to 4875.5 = 2.2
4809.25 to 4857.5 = -1.6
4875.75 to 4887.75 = 0.5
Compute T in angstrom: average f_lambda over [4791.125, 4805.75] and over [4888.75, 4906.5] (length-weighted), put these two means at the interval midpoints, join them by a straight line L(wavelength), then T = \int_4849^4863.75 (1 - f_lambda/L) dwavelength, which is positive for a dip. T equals 1.5 angstrom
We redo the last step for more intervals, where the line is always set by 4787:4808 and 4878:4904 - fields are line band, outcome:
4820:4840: -0.9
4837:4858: -0.6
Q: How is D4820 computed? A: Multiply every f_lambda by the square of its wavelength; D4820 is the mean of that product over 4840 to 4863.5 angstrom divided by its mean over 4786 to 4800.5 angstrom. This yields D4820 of 0.9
